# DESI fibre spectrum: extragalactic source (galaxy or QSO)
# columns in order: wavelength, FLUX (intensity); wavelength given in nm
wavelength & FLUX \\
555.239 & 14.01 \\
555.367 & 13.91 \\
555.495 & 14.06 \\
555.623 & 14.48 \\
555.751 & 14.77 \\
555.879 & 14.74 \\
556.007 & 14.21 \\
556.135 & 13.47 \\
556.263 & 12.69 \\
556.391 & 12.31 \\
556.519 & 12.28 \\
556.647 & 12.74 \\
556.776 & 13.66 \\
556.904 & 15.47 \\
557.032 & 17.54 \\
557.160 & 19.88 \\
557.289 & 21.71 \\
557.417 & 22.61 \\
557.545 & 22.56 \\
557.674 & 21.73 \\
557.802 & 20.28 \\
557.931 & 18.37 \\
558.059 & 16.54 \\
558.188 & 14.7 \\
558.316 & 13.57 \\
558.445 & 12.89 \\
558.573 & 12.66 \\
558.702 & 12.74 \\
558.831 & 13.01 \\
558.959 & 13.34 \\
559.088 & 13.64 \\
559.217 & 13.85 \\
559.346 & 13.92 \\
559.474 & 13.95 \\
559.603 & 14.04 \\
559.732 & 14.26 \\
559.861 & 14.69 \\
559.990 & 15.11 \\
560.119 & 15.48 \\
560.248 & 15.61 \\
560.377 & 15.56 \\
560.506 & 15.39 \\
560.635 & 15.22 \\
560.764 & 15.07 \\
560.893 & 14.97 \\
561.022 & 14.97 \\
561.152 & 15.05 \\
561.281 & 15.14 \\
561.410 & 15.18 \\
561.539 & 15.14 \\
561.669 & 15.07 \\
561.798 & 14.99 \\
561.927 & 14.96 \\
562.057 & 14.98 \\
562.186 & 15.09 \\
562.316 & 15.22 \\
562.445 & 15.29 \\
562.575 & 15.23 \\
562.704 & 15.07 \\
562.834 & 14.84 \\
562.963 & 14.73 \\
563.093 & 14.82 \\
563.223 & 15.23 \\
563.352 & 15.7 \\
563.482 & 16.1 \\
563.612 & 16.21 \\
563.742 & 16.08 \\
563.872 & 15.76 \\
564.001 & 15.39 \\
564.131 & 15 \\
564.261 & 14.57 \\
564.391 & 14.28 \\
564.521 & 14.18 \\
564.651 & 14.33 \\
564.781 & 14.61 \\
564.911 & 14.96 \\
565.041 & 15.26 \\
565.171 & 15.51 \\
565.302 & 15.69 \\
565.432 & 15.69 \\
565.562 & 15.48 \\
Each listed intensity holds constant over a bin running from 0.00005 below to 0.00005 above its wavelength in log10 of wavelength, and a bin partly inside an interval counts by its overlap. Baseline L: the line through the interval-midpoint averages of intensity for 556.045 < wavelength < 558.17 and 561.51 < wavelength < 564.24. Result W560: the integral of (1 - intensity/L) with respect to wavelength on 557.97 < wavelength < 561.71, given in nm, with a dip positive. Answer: 0.380 nm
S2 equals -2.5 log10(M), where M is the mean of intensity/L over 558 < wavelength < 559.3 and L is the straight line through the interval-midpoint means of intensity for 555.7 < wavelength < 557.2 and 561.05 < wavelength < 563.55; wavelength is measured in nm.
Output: 0.076 mag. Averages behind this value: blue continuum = 14.4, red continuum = 15.1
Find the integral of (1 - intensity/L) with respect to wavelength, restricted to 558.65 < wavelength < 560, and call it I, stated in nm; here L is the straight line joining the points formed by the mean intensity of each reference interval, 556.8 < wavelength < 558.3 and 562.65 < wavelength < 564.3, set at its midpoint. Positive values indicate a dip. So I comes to 0.30 nm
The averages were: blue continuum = 18.9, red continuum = 15.4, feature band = 13.8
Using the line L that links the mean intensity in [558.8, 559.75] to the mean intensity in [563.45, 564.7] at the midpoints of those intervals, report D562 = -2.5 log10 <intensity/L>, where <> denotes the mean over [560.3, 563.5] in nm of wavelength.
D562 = -0.05 mag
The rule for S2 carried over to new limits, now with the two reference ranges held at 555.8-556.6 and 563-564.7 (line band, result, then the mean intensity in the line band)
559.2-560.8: -0.041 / 14.8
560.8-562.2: -0.032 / 15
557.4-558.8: -0.221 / 16.9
